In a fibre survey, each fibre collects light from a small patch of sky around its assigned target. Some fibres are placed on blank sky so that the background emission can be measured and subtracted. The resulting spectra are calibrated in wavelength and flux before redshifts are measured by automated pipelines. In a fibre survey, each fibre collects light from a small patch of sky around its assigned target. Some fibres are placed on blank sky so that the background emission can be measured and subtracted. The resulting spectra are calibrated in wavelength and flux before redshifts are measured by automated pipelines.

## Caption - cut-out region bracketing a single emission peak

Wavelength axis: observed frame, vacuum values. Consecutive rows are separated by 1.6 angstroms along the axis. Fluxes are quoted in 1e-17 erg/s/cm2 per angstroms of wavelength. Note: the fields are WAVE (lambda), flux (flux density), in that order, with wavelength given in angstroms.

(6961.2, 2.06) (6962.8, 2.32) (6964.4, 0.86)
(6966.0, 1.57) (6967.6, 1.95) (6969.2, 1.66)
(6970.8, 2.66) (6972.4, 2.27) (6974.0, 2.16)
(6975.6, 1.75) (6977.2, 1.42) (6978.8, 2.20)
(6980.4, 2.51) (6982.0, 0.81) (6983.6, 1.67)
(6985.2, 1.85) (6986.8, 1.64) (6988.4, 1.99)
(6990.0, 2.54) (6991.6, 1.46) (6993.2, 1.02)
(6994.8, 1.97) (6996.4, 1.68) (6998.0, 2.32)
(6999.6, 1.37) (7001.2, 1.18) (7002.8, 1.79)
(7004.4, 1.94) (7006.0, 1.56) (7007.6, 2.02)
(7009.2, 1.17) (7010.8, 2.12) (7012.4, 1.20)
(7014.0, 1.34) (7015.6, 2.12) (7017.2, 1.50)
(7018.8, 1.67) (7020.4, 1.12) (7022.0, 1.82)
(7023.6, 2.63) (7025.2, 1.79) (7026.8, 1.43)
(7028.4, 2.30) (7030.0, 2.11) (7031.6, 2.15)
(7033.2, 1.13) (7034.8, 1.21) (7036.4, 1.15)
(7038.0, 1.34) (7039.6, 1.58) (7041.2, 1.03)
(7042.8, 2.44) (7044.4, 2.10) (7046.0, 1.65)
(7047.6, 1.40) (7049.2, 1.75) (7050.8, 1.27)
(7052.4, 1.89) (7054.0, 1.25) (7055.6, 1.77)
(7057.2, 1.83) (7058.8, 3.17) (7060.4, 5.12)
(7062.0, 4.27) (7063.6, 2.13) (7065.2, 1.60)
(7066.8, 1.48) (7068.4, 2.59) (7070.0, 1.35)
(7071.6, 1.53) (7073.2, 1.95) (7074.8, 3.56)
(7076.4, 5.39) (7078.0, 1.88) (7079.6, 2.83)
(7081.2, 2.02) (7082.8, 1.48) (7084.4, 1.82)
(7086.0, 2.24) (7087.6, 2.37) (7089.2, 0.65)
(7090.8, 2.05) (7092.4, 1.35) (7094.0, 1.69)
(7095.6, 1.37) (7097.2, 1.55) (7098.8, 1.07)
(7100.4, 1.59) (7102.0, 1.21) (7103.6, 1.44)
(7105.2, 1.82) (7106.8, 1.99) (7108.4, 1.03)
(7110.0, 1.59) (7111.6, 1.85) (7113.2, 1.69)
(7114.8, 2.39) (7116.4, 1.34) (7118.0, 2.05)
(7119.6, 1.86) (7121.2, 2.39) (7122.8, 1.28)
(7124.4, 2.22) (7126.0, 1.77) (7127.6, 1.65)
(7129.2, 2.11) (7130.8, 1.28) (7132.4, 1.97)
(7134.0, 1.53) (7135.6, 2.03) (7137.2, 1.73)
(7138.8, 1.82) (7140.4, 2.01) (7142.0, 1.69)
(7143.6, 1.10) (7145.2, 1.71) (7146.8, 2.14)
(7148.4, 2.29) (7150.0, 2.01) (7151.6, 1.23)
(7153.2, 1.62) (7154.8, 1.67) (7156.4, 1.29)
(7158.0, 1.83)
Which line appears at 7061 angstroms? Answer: [S II]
